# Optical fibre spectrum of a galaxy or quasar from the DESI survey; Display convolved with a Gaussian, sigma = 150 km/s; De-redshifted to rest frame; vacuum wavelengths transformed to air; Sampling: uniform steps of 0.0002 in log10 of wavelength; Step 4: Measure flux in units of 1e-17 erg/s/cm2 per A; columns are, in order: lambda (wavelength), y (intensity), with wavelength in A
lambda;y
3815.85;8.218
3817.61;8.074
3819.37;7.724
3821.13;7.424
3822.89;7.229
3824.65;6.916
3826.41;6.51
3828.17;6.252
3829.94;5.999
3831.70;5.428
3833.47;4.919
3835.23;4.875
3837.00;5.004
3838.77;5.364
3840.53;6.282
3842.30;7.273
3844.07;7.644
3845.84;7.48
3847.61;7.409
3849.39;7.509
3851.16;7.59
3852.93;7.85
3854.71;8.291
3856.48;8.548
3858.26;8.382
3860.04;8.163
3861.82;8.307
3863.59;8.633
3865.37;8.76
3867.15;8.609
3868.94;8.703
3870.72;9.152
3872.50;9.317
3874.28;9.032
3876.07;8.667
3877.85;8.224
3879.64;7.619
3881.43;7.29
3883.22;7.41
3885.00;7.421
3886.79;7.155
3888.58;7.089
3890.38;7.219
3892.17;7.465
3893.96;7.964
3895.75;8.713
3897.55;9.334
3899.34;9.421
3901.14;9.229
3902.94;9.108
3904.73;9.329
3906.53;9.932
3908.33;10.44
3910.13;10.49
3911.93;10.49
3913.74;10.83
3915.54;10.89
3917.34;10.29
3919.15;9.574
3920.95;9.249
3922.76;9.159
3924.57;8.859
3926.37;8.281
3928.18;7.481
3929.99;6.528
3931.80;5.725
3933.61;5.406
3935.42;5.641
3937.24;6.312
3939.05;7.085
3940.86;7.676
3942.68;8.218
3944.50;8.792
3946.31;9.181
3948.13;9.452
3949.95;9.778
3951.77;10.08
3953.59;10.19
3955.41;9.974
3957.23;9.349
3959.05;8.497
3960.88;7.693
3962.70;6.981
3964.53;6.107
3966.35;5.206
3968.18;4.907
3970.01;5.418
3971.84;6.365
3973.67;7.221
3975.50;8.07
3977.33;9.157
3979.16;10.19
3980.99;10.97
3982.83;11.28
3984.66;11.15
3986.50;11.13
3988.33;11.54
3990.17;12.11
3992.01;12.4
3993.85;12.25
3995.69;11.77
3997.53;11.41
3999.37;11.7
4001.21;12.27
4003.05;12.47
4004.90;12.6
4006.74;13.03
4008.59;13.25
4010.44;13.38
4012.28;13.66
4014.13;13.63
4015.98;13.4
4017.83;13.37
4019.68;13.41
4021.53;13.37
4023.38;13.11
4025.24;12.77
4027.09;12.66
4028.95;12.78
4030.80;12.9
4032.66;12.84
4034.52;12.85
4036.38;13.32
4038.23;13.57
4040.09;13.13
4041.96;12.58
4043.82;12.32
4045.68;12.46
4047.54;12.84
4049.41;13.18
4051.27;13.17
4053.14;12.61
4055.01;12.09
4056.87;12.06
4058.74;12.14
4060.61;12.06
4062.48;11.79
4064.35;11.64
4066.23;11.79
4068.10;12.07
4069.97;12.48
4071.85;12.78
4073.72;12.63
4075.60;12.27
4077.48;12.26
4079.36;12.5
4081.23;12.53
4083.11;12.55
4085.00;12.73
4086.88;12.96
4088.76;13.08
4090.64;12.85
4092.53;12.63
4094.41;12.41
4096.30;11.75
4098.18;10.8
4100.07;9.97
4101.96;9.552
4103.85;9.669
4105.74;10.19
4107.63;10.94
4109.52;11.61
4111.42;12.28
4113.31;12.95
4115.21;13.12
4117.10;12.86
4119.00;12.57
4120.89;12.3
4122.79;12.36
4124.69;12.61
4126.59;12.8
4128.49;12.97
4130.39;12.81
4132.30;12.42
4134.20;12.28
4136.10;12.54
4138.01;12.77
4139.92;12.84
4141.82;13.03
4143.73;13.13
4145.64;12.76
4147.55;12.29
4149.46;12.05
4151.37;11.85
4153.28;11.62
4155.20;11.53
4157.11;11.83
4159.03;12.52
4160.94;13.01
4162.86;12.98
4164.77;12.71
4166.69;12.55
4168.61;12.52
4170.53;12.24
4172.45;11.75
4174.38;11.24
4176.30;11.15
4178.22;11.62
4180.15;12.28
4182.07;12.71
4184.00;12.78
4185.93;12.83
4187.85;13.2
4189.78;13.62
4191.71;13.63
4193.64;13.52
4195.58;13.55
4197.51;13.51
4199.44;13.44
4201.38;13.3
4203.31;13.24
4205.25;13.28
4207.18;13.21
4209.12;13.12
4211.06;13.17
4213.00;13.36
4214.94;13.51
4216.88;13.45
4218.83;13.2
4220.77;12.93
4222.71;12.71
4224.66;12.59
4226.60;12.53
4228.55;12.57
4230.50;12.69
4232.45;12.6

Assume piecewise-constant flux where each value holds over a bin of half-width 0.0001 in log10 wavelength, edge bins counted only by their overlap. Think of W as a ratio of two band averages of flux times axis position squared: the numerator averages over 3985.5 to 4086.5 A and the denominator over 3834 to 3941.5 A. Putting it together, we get 1.7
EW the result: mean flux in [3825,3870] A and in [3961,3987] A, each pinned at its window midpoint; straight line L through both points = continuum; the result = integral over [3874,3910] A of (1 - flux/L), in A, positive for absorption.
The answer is -4.4 A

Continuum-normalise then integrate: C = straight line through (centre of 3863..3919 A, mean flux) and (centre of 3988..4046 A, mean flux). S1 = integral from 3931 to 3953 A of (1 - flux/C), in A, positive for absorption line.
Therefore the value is 5.6 A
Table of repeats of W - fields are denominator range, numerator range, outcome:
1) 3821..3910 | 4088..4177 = 1.78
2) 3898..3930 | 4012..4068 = 1.43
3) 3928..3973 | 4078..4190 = 1.78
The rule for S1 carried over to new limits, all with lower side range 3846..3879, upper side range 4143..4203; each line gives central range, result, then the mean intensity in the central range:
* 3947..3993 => 3.9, 9.02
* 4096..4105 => 1.0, 10.2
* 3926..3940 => 4.2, 6.5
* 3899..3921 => -2.4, 9.98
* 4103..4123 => -0.2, 11.9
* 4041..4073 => -3.9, 12.4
